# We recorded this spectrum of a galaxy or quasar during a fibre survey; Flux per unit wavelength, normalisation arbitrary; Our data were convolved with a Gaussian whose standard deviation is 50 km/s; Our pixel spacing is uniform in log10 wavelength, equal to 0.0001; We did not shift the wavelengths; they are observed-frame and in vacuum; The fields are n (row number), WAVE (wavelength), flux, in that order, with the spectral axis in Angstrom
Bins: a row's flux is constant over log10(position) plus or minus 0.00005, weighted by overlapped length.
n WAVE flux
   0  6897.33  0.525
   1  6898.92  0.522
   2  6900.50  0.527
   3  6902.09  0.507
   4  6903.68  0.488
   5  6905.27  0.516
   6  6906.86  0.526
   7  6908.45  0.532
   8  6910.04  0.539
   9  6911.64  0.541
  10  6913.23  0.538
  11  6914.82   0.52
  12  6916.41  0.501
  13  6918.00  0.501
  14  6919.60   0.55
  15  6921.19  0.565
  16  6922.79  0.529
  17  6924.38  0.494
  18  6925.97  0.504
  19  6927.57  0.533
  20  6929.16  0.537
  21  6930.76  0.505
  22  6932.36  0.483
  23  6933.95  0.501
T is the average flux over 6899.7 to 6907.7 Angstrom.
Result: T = 0.513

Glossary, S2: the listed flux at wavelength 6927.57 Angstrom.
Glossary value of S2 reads 0.533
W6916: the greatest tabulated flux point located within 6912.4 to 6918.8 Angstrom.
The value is 0.538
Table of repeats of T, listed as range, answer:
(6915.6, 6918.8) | 0.501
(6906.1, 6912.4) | 0.534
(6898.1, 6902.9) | 0.519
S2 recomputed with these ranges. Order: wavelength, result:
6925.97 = 0.504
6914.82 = 0.52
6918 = 0.501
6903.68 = 0.488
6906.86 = 0.526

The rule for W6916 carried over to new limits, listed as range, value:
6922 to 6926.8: 0.529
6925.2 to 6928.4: 0.533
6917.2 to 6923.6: 0.565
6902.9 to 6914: 0.541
